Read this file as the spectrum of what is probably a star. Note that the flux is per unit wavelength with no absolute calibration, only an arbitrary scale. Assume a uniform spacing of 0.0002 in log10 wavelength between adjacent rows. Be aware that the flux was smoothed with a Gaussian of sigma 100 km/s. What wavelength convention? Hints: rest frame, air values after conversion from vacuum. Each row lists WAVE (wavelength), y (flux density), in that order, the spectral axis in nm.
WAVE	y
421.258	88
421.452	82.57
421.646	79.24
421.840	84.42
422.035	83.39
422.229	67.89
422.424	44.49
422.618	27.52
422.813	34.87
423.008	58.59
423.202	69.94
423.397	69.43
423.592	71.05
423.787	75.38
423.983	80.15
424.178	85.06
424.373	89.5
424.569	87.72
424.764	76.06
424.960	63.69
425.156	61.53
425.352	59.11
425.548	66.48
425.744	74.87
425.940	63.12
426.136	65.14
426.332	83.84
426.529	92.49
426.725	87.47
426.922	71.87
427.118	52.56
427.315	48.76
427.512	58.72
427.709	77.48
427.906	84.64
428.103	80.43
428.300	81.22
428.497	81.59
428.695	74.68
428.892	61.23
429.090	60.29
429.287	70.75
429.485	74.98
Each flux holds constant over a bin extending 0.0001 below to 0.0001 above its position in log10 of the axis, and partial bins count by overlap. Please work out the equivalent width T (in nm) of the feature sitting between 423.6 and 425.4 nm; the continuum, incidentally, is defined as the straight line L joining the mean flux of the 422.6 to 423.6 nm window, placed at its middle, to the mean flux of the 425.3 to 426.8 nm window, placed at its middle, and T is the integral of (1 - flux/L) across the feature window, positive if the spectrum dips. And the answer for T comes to -0.315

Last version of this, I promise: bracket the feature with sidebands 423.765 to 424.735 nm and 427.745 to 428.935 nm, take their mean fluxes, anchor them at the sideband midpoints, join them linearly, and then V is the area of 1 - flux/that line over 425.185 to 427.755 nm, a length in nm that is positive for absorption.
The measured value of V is 0.37 nm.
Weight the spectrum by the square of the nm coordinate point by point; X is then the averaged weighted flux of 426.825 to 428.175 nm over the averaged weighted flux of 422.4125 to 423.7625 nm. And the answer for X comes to 1.24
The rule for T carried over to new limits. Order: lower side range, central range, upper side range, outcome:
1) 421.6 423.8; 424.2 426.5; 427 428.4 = -0.232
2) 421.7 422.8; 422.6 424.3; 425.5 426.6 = -0.017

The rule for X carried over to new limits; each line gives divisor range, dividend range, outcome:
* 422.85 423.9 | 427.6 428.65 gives 1.23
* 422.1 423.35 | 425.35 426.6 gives 1.41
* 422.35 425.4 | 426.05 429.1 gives 1.12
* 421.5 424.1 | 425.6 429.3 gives 1.12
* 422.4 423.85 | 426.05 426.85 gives 1.47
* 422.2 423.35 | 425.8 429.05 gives 1.47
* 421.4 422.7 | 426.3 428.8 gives 1.15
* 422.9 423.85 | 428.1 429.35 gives 1.09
